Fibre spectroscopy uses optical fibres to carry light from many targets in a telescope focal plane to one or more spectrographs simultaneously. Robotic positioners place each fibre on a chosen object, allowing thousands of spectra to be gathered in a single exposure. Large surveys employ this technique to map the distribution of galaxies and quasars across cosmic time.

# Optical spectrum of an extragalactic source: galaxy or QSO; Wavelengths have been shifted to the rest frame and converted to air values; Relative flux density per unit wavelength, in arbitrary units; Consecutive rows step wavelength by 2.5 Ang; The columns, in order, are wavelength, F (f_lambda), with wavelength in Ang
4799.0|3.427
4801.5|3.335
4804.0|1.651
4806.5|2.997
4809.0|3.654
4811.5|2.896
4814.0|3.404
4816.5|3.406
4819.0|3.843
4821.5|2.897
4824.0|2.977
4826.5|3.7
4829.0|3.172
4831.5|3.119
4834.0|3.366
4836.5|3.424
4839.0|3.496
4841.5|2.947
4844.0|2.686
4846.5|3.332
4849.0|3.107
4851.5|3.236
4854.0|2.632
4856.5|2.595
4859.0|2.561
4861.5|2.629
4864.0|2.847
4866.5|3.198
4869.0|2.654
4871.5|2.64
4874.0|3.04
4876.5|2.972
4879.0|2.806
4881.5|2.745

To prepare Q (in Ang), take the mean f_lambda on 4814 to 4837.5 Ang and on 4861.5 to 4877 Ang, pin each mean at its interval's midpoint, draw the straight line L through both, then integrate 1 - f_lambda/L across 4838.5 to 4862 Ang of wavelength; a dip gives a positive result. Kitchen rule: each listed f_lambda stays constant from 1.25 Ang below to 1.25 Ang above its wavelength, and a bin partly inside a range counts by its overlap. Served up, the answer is 1.2 Ang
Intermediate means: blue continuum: 3.33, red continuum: 2.87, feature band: 2.91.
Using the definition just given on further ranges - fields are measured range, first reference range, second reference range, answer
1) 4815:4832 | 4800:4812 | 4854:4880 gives -2.54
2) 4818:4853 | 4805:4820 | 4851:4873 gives -1.84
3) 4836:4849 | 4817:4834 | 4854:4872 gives -0.50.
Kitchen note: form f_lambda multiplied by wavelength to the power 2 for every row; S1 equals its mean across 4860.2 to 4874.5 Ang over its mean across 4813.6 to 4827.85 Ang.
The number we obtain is 0.85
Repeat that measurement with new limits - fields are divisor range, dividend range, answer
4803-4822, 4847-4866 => 0.93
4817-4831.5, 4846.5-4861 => 0.88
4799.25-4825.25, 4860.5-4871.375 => 0.92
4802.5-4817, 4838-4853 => 1.06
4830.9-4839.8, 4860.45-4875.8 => 0.86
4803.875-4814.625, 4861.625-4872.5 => 0.95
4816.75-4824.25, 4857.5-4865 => 0.82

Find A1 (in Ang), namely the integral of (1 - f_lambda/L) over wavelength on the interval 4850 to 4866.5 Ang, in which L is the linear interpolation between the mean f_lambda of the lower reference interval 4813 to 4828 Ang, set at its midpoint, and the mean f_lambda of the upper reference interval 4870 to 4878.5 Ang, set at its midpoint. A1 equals 1.2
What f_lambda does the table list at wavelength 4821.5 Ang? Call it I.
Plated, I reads 2.897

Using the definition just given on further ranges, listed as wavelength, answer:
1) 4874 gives 3.04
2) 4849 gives 3.107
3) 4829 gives 3.172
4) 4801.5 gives 3.335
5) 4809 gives 3.654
